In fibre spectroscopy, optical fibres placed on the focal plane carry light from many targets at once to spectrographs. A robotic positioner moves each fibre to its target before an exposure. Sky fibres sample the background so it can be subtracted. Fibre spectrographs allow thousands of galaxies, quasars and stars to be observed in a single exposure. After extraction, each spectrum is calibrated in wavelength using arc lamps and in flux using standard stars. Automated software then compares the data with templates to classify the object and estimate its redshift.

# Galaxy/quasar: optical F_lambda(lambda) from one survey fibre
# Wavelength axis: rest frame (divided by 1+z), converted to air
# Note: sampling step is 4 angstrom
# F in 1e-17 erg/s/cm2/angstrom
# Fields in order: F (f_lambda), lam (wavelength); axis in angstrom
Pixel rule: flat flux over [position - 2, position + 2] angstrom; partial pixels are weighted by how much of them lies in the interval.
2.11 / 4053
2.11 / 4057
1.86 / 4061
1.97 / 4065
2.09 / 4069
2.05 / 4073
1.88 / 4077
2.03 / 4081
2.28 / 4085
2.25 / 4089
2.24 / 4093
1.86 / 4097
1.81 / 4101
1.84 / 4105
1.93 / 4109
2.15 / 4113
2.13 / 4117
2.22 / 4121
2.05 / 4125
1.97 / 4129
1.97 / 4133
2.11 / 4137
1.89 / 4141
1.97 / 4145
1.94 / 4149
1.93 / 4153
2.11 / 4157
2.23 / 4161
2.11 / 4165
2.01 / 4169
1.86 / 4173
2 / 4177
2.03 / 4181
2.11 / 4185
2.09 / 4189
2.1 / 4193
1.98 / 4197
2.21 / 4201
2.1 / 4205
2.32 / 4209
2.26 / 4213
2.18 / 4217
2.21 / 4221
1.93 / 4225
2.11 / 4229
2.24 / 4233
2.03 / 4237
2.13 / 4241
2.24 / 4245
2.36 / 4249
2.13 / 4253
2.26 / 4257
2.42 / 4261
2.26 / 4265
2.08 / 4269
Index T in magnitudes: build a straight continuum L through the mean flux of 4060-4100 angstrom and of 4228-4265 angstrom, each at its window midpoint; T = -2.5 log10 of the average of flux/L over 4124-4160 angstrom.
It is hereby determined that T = 0.06 mag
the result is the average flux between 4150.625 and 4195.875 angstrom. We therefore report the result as 2.05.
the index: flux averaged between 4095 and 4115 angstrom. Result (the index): 1.92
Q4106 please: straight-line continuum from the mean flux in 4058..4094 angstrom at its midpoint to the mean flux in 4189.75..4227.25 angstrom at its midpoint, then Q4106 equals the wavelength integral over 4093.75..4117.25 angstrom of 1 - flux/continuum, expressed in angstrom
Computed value 1.5 angstrom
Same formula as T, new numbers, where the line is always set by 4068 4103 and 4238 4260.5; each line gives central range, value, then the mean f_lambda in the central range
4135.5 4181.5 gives 0.06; 2.01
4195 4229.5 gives 0.02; 2.15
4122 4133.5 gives 0.04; 2.02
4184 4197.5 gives 0.05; 2.08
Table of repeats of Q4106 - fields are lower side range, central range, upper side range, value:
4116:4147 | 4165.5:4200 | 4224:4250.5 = 1.0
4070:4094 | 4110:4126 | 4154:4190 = -0.3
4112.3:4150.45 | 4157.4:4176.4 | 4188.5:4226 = 0.3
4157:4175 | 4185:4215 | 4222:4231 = -1.5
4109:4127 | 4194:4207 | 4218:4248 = 0.2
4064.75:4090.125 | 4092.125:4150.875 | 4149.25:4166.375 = 2.2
